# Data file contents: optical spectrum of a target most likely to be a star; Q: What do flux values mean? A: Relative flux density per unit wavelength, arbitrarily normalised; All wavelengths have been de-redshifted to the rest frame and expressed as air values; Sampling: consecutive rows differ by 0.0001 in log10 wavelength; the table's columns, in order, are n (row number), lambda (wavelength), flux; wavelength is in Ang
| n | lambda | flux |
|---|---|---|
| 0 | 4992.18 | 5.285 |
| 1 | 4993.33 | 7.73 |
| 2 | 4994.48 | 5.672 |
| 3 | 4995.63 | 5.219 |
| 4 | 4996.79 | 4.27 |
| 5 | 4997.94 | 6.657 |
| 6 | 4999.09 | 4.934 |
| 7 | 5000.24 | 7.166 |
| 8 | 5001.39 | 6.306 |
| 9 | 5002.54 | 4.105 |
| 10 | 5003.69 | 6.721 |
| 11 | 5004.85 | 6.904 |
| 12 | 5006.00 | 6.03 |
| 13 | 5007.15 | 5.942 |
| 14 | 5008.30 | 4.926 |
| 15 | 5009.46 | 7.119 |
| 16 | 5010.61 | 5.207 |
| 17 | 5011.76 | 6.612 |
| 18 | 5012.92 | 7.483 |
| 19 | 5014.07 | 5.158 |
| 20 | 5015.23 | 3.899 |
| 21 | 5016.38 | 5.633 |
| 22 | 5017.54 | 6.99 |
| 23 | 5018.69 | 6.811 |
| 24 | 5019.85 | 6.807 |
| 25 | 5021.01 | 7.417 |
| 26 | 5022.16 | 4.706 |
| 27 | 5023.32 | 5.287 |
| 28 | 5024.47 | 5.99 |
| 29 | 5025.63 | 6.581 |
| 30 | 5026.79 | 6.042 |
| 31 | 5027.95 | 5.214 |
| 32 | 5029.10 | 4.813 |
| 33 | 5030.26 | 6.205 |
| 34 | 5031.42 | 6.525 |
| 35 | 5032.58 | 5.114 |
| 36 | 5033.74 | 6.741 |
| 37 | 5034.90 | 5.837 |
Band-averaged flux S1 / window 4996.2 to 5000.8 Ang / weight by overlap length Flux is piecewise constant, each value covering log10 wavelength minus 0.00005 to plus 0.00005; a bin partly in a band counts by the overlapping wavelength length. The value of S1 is 5.74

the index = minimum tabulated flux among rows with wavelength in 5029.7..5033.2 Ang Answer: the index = 5.114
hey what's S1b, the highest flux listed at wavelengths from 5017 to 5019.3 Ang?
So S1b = 6.99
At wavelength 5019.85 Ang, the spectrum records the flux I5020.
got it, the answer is 6.807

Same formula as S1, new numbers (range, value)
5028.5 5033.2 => 5.67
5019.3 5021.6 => 7.1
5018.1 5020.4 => 6.81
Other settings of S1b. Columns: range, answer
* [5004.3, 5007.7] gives 6.904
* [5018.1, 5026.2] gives 7.417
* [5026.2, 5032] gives 6.525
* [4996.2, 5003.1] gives 7.166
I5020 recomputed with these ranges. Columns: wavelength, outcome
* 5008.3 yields 4.926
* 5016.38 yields 5.633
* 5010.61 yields 5.207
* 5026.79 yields 6.042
